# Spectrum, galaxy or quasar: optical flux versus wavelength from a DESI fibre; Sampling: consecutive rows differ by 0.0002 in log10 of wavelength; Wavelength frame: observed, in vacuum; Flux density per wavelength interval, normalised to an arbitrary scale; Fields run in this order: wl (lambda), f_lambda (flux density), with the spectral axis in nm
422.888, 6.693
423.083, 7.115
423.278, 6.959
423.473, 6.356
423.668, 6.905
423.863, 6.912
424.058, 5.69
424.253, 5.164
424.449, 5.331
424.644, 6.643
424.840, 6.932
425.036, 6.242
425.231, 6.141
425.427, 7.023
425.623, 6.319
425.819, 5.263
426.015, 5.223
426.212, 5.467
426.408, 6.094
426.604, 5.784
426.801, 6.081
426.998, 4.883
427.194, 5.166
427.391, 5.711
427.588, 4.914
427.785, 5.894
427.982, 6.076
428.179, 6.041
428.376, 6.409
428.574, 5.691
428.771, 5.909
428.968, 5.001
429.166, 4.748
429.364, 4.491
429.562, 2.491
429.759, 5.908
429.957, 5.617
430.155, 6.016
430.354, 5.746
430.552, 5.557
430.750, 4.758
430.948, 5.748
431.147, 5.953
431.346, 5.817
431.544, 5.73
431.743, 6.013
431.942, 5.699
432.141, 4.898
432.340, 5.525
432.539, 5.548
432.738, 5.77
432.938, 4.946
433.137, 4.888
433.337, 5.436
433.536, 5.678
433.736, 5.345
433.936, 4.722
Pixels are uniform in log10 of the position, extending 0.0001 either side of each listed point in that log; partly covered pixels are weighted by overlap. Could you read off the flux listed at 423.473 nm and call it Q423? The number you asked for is 6.356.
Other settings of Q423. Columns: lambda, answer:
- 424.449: 5.331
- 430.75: 4.758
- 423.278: 6.959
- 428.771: 5.909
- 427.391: 5.711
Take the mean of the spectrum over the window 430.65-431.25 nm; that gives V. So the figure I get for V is 5.49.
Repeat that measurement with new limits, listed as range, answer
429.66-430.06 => 5.77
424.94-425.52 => 6.47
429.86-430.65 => 5.73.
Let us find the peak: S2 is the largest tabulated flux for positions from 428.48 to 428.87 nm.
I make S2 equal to 5.909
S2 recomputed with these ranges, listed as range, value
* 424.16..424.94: 6.932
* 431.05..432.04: 6.013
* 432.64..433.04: 5.77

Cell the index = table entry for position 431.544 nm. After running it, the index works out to 5.73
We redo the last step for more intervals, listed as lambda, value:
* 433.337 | 5.436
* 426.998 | 4.883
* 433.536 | 5.678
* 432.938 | 4.946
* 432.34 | 5.525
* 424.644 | 6.643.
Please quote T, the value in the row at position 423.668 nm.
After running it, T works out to 6.905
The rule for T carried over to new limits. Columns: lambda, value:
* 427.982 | 6.076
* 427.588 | 4.914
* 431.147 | 5.953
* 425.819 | 5.263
